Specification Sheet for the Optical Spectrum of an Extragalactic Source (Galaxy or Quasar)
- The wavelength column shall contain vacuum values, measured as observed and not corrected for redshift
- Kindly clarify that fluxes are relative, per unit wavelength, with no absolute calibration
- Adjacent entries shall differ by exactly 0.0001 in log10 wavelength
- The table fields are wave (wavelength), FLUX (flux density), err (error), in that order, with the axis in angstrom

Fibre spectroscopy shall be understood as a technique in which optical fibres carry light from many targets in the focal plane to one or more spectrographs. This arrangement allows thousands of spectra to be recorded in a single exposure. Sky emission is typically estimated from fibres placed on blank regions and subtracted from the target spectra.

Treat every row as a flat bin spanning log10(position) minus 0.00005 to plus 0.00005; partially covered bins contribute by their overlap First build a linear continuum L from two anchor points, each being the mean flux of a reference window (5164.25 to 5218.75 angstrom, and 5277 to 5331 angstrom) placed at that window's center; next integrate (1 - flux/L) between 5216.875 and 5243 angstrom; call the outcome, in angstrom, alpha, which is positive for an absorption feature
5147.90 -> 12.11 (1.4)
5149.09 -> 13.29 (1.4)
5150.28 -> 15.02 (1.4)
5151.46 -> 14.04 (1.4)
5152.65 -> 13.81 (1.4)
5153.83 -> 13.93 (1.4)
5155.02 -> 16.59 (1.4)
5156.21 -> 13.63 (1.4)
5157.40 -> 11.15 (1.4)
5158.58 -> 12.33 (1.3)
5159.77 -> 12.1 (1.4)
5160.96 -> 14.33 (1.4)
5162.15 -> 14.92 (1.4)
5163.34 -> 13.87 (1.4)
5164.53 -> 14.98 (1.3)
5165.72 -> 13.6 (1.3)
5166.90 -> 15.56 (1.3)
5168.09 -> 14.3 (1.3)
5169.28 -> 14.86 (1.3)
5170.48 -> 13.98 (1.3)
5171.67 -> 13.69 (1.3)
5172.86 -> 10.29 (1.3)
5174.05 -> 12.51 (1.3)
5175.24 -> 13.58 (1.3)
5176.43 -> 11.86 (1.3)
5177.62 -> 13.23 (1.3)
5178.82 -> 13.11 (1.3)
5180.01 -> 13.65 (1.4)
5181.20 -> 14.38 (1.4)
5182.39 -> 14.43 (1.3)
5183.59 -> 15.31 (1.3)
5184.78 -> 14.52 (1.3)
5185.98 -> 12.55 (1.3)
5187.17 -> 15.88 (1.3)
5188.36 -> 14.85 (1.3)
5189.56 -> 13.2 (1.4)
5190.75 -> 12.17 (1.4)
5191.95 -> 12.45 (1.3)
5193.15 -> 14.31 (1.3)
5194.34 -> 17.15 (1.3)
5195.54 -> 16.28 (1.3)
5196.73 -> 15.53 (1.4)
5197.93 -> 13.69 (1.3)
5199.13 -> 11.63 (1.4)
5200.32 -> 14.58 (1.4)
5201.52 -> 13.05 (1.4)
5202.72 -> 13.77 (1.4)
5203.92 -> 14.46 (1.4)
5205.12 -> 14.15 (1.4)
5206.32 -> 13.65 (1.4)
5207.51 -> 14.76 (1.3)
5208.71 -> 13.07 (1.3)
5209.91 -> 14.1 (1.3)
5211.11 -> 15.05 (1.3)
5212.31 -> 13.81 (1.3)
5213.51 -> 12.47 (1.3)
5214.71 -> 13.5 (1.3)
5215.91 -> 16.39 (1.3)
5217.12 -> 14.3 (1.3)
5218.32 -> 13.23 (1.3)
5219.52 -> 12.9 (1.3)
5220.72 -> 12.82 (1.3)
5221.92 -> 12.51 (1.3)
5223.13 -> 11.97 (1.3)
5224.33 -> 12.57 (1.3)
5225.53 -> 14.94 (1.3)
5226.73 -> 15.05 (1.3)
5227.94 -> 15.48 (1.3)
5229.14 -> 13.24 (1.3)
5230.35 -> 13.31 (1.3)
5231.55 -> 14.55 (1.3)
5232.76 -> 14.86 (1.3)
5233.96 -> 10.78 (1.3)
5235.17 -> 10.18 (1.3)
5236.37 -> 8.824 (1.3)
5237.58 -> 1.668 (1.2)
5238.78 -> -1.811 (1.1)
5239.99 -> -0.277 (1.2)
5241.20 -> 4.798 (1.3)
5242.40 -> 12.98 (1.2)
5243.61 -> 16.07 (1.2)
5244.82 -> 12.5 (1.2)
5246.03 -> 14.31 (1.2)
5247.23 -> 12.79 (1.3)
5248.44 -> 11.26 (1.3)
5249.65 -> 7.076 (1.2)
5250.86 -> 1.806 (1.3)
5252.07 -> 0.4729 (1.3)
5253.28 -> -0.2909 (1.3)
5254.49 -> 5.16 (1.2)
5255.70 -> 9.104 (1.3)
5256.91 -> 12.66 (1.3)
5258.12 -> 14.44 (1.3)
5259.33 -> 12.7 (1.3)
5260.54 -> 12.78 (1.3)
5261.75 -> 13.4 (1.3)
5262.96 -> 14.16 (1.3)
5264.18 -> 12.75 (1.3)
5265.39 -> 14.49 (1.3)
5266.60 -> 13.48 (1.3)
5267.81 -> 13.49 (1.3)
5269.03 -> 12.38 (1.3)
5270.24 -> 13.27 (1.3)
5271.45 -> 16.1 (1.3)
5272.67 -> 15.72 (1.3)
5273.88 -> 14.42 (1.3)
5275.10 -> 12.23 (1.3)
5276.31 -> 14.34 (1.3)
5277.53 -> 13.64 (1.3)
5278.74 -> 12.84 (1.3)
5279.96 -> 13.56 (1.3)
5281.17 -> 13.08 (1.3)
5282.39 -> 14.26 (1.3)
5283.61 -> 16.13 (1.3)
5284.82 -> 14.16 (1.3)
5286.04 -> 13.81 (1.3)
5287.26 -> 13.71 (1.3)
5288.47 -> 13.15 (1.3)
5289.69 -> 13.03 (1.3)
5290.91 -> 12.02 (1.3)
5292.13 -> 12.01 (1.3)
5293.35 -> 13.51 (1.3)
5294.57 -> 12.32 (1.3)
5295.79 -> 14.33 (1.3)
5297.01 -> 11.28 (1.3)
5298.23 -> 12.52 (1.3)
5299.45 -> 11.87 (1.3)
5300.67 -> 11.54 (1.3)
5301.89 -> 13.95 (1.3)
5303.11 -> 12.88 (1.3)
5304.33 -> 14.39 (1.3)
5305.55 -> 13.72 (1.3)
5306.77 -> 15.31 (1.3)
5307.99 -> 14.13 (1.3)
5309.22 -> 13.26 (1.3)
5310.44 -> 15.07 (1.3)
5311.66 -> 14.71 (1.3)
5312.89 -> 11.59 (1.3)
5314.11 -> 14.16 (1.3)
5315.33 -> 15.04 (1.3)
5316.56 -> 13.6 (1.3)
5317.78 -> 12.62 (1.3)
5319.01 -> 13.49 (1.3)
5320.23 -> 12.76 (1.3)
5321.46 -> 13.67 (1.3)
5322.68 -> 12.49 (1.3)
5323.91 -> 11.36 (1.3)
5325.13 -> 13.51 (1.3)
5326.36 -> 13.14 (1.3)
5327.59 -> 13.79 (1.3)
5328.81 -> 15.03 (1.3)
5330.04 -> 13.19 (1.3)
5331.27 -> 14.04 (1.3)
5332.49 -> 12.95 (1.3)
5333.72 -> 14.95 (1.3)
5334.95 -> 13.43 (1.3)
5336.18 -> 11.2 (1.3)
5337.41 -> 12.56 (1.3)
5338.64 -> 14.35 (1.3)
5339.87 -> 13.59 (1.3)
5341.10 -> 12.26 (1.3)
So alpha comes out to 5.6 angstrom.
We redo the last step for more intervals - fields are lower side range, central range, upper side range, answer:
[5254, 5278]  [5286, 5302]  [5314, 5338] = 0.58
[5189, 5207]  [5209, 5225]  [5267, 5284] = 0.56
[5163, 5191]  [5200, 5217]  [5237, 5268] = -3.10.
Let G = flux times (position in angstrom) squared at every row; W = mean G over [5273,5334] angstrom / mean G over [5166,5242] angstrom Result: 1.09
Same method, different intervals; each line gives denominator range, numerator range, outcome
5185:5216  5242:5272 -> 0.81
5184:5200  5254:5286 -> 0.97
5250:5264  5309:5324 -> 1.55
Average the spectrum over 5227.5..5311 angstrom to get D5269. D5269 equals 11.8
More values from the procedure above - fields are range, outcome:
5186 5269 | 12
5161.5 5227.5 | 13.9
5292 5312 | 13.4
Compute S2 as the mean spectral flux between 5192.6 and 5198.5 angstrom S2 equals 15.4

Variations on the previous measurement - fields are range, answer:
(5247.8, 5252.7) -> 5.17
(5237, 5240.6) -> -0.147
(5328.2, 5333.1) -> 13.8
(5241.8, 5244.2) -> 14.5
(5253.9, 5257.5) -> 8.98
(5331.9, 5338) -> 13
